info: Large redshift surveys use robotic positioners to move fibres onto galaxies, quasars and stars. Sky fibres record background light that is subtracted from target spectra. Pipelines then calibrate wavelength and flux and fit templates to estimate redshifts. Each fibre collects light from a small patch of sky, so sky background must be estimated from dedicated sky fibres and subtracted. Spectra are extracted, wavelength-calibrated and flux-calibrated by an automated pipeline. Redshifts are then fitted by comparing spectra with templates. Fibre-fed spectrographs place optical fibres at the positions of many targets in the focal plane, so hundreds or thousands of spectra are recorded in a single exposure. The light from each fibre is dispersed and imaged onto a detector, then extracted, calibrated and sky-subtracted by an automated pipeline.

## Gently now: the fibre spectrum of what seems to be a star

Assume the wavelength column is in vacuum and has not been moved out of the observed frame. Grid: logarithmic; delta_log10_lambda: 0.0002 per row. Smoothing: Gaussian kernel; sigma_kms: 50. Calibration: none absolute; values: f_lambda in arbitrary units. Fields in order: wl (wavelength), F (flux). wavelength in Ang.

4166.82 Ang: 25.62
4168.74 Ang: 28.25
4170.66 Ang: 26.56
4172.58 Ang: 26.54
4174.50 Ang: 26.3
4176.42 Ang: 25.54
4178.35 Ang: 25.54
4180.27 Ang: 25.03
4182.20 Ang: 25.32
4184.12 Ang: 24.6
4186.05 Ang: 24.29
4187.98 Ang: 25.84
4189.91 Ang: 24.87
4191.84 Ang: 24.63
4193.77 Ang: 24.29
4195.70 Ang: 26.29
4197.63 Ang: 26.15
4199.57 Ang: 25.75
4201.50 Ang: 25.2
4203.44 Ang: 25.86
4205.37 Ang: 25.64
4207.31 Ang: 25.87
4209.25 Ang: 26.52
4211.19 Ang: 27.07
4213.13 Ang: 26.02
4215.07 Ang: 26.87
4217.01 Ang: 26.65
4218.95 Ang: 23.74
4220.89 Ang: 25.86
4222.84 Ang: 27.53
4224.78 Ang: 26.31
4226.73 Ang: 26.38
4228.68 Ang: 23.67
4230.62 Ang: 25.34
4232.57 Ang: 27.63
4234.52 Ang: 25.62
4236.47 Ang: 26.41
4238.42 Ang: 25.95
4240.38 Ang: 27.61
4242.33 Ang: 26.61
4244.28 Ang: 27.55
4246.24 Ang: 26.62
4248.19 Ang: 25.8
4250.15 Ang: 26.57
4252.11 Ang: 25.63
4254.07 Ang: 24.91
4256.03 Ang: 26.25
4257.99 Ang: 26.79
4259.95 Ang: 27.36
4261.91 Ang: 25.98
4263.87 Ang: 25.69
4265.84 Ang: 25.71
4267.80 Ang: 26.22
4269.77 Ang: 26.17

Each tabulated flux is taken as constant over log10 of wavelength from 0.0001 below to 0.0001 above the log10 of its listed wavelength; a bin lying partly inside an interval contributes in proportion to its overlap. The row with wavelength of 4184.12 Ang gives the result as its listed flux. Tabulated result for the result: 24.6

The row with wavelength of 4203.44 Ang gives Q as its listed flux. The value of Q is 25.86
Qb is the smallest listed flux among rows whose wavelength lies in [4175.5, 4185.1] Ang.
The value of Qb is 24.6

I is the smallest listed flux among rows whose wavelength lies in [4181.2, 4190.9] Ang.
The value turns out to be 24.29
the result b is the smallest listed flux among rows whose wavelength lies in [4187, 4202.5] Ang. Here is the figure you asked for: 24.29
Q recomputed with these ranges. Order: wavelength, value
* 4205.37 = 25.64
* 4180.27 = 25.03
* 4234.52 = 25.62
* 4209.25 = 26.52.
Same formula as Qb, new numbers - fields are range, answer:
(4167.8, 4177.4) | 25.54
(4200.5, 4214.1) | 25.2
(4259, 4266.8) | 25.69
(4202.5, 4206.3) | 25.64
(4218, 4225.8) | 23.74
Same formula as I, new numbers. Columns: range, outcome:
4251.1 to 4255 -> 24.91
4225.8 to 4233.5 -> 23.67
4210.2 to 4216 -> 26.02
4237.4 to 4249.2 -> 25.8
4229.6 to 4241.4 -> 25.34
